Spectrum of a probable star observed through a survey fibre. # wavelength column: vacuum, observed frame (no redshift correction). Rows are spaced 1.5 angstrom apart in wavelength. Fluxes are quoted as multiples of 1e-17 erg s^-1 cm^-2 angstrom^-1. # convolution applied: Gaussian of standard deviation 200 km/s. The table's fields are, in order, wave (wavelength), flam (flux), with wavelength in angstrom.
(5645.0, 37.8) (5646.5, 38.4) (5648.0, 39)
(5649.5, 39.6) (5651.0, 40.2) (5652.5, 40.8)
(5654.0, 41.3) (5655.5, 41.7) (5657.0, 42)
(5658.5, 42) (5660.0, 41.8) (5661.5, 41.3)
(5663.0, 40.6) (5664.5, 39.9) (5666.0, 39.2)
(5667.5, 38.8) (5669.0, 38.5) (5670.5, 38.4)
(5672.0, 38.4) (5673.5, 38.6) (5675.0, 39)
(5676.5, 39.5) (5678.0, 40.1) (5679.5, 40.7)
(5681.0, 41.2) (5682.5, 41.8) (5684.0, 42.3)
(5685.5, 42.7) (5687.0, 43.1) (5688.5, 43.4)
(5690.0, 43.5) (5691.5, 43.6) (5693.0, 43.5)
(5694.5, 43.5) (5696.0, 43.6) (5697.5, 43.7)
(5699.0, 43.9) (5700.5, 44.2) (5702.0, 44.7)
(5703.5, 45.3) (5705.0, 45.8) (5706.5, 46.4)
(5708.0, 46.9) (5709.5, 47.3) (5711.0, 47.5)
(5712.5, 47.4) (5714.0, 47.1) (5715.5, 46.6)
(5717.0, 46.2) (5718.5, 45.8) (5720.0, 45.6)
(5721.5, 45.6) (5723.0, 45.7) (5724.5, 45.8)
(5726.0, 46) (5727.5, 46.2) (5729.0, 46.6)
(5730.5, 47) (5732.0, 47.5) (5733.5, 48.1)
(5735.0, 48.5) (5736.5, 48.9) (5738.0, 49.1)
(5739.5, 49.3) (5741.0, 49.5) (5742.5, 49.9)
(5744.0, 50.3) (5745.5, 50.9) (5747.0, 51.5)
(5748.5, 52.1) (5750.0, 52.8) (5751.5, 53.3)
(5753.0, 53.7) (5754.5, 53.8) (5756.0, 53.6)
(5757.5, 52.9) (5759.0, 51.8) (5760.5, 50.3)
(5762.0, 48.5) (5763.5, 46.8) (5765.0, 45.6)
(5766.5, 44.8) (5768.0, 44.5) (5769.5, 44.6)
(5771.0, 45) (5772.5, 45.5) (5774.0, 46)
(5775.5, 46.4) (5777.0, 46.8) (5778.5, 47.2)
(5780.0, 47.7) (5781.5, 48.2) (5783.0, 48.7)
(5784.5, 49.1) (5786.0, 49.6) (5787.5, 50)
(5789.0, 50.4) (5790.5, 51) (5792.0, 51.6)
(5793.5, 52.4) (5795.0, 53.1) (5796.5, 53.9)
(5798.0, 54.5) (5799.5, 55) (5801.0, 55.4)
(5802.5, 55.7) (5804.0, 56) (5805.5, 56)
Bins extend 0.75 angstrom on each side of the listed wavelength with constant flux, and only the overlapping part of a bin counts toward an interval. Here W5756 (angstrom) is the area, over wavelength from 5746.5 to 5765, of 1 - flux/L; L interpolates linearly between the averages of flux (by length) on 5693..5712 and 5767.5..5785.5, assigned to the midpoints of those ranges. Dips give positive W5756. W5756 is -2.1 angstrom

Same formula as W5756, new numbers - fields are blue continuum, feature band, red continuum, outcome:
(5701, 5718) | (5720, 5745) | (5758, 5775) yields -0.62 angstrom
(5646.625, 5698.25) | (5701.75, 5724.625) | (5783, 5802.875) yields -0.74 angstrom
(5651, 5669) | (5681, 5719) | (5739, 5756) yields 0.86 angstrom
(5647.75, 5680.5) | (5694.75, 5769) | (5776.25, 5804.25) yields -2.88 angstrom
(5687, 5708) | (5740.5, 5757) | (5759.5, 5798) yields -1.78 angstrom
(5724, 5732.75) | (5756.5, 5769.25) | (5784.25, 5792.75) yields 0.16 angstrom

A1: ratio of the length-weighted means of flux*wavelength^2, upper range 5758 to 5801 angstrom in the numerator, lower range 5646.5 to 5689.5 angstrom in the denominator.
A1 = 1.26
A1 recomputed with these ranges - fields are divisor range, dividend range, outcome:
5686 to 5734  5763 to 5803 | 1.11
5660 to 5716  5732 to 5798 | 1.19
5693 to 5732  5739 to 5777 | 1.09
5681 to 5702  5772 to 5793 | 1.16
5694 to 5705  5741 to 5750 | 1.17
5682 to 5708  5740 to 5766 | 1.18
